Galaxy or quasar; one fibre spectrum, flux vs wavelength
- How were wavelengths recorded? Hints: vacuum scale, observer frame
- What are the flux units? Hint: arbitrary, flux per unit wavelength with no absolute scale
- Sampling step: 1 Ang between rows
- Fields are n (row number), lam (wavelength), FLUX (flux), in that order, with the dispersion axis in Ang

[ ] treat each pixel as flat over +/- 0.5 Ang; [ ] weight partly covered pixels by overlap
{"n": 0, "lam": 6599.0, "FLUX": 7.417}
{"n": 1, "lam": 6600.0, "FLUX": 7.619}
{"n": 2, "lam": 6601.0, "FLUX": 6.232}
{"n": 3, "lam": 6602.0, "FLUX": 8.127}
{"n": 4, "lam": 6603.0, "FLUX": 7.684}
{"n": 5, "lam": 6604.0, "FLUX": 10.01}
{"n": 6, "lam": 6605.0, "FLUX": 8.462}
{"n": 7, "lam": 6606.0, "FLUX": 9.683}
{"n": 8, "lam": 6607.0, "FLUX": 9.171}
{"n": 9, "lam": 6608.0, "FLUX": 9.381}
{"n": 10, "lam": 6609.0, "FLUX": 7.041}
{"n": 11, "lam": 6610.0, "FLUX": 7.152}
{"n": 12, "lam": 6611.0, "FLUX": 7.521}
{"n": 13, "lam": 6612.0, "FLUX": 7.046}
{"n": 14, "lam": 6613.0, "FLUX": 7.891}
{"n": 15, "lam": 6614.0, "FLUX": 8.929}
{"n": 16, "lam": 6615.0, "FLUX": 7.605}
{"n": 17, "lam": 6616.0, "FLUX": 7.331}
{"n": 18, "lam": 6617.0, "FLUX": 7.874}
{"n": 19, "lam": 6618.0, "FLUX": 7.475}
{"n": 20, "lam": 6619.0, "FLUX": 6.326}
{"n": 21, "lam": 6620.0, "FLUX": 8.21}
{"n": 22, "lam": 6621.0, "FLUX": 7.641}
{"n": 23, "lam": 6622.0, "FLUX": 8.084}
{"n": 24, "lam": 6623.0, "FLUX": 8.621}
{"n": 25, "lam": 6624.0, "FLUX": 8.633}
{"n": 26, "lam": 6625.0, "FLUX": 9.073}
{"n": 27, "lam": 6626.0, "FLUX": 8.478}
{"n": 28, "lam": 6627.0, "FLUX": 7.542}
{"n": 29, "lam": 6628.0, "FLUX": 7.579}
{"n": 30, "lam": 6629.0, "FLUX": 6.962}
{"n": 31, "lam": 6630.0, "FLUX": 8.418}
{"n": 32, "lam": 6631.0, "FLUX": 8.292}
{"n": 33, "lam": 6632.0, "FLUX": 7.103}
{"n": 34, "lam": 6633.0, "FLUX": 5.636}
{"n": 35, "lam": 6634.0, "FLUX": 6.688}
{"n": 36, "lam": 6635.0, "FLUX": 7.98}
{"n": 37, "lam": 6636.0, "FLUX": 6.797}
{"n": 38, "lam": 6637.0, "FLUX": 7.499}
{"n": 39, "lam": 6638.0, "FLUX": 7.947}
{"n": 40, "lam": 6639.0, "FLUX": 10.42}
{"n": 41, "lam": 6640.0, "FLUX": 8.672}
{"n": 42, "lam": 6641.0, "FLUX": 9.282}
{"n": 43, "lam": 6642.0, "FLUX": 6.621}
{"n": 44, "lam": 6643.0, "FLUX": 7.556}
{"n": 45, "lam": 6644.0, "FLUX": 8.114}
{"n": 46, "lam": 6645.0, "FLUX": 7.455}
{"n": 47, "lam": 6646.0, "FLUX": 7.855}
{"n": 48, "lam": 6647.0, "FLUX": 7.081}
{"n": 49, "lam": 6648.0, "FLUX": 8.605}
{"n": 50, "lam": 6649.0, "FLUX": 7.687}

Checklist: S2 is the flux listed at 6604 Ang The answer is 10.01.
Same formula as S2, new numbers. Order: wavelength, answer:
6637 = 7.499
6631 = 8.292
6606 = 9.683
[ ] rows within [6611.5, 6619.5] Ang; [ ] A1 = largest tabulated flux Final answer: 8.929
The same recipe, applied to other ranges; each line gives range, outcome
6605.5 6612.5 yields 9.683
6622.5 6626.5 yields 9.073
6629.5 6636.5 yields 8.418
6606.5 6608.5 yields 9.381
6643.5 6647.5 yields 8.114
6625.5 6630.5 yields 8.478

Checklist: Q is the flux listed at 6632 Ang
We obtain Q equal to 7.103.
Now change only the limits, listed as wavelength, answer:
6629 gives 6.962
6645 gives 7.455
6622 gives 8.084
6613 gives 7.891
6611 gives 7.521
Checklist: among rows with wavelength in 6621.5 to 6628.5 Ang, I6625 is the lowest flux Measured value 7.542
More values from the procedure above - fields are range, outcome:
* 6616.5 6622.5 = 6.326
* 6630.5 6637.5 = 5.636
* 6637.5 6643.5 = 6.621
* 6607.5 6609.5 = 7.041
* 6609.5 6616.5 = 7.046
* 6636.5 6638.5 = 7.499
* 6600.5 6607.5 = 6.232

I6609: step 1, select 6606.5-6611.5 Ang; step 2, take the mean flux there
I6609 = 8.05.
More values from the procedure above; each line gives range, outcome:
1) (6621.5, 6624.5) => 8.45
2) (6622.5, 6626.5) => 8.7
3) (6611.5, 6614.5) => 7.96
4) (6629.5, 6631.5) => 8.36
